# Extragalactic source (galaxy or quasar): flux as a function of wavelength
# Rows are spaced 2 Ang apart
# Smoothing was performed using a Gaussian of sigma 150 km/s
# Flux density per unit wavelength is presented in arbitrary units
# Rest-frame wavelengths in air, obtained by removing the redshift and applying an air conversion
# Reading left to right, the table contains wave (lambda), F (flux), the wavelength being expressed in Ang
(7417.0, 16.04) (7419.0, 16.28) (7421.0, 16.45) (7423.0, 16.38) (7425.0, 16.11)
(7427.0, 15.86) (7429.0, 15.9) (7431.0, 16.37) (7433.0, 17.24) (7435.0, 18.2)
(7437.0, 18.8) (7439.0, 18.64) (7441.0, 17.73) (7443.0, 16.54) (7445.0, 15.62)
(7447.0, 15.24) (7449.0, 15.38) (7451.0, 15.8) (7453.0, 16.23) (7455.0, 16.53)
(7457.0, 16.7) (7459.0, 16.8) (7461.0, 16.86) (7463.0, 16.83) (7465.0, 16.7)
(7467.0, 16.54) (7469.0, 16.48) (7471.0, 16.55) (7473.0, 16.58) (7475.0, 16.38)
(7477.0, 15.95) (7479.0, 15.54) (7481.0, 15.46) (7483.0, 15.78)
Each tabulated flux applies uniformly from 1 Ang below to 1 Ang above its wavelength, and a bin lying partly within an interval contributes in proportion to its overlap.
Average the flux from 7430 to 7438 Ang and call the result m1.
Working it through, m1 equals 17.7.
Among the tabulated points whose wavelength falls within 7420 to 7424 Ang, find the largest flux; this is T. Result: 16.45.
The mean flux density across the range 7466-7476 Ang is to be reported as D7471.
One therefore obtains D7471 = 16.5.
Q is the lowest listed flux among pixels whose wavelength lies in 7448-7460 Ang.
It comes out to 15.38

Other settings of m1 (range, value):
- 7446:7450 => 15.3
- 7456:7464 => 16.8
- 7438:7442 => 18.2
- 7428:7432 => 16.1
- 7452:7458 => 16.5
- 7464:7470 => 16.6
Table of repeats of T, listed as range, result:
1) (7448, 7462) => 16.86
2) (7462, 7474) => 16.83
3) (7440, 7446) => 17.73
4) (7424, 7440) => 18.8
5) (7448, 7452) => 15.8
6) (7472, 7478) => 16.58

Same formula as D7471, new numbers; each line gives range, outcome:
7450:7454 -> 16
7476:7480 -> 15.7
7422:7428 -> 16.1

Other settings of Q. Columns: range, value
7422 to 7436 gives 15.86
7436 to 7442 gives 17.73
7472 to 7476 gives 16.38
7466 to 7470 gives 16.48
